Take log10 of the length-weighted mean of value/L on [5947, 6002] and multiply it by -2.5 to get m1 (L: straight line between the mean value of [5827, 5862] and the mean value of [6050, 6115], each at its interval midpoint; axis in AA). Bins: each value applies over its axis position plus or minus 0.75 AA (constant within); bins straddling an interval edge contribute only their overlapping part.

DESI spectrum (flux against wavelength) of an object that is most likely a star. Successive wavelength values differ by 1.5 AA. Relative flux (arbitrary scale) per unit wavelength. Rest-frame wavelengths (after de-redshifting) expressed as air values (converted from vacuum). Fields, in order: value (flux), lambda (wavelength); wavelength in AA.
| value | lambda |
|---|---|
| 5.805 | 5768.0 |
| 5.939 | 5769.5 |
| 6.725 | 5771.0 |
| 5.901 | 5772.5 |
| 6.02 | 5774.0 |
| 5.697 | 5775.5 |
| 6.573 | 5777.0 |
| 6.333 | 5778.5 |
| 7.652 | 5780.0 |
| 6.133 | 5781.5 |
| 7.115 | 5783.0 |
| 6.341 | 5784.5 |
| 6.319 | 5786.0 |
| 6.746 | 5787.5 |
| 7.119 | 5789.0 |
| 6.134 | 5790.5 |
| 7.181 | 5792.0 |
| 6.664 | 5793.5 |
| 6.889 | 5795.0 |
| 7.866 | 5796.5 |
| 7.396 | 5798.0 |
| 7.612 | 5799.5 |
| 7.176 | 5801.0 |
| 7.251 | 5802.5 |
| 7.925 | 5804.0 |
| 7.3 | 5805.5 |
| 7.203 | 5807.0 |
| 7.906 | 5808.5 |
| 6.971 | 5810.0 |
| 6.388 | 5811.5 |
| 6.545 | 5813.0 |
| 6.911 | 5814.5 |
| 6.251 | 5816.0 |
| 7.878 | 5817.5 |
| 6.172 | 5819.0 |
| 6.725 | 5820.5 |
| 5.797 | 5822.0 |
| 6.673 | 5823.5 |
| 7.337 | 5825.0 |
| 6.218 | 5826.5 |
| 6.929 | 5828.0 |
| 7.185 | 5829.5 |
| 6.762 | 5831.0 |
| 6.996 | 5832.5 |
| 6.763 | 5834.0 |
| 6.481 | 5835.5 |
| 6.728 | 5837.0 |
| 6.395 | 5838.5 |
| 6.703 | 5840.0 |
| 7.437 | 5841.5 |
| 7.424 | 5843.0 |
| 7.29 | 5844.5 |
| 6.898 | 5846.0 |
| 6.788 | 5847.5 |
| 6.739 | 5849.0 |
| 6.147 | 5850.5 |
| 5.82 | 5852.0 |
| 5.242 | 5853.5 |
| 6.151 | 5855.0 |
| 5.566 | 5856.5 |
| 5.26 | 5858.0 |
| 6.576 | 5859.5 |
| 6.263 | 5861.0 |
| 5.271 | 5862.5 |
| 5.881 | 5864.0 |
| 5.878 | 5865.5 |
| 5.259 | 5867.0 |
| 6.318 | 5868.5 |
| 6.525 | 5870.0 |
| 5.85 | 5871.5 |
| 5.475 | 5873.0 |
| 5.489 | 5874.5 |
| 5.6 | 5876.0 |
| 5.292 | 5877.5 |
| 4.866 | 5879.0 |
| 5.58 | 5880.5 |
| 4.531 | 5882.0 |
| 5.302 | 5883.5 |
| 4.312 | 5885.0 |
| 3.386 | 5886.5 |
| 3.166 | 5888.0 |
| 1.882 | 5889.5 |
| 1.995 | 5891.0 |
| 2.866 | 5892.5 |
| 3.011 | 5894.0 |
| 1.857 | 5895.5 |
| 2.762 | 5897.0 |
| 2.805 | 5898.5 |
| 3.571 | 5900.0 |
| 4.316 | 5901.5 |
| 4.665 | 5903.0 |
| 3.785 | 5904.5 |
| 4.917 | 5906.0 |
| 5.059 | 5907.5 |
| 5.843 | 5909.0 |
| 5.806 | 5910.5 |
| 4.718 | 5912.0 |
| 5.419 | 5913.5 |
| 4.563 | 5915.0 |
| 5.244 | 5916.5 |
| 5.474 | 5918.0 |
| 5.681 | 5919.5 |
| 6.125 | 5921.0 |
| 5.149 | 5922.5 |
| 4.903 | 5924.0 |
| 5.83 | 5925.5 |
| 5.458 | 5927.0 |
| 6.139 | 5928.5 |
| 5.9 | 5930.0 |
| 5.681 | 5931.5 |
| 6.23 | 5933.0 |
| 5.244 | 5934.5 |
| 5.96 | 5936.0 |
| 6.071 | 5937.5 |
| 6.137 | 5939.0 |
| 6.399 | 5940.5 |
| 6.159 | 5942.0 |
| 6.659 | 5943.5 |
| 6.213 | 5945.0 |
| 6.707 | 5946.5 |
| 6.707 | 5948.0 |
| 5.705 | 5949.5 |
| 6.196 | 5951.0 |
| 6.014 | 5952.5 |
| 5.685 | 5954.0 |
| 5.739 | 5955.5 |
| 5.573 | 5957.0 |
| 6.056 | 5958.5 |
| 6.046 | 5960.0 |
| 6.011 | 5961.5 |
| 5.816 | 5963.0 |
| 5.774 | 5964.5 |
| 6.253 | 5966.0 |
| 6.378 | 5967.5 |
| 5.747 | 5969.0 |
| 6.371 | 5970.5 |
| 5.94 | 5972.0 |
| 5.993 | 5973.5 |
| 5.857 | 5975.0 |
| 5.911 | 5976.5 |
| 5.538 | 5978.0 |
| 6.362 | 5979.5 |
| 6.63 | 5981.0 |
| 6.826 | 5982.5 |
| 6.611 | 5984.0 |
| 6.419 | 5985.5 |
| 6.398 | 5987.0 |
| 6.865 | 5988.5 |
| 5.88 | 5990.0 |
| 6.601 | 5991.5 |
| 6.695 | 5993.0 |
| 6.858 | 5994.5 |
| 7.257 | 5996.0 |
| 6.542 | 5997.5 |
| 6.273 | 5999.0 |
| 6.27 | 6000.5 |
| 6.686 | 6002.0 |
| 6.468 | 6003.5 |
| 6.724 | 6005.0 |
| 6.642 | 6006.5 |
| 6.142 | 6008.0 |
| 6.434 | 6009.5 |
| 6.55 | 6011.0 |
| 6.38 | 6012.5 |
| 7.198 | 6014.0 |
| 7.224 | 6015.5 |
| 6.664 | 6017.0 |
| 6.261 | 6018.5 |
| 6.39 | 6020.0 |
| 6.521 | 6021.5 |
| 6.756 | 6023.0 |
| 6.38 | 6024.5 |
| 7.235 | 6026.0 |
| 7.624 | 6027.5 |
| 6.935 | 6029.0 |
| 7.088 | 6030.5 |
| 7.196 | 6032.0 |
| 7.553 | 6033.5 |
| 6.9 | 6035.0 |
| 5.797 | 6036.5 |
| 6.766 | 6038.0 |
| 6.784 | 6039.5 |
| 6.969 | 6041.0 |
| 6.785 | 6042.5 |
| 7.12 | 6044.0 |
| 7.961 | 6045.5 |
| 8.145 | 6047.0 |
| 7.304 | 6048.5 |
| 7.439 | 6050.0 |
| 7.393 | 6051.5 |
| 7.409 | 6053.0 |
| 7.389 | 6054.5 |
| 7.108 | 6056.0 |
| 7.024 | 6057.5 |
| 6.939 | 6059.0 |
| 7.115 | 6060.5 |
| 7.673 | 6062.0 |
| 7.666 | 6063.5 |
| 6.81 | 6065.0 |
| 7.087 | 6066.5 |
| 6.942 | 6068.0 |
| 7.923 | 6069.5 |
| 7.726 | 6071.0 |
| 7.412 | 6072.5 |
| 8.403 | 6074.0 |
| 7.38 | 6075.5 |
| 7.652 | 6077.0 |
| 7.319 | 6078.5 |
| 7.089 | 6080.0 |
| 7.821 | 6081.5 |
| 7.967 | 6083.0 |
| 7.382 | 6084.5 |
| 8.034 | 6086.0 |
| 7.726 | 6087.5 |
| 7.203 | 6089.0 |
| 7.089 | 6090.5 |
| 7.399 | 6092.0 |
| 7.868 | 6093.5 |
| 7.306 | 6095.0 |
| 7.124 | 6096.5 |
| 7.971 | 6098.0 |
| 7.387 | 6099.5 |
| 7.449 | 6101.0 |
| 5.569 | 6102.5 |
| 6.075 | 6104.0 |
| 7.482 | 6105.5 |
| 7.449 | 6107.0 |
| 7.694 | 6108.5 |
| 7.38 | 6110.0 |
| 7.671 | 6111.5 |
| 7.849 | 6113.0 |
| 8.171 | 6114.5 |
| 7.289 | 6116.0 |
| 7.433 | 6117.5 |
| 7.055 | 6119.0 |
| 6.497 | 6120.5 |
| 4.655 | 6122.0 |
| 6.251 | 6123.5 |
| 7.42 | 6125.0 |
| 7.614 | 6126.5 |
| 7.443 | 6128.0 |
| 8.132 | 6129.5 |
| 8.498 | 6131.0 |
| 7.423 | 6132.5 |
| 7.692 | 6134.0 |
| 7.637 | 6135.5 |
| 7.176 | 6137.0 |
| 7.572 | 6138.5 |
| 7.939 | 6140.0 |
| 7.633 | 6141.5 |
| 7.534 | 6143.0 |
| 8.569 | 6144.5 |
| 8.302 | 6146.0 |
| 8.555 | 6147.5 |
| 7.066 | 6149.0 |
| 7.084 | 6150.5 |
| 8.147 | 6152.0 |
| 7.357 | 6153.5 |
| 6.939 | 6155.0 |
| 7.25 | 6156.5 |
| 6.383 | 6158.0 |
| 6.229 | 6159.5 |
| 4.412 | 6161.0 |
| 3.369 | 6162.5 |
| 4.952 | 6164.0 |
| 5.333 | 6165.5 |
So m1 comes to 0.13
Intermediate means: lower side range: 6.53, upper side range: 7.4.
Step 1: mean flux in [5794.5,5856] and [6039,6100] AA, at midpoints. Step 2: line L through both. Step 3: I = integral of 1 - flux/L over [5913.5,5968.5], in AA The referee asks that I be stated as 9.6 AA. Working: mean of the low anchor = 6.85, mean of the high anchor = 7.42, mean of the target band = 5.88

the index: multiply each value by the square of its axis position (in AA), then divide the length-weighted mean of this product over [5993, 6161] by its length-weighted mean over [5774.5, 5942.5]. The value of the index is 1.3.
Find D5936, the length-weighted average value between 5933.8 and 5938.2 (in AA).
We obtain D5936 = 5.76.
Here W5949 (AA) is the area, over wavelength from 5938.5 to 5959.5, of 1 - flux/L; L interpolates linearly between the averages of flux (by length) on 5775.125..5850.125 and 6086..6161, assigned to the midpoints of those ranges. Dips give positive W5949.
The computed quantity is 2.8 AA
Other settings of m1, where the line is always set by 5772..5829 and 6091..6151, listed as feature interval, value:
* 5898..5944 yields 0.30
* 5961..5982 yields 0.18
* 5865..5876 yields 0.20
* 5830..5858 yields 0.06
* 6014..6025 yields 0.09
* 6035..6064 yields 0.01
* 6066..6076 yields -0.04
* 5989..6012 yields 0.10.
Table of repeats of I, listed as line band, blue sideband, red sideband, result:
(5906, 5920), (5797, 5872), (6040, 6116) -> 3.2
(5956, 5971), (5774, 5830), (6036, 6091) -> 2.5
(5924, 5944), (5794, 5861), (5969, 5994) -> 1.6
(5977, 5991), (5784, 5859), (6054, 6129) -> 1.4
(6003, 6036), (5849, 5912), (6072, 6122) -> -1.7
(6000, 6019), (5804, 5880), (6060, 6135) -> 1.2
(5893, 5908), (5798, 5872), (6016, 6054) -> 6.9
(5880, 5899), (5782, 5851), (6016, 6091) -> 10.0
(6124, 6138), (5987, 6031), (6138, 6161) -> -0.6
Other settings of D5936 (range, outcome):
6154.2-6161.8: 6.23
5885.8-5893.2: 2.65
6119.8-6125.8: 6.22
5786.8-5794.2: 6.77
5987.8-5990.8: 6.37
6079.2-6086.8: 7.66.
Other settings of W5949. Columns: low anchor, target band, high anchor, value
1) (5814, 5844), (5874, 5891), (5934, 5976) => 5.6 AA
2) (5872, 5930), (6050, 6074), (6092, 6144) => -2.6 AA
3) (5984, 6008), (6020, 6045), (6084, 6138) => -0.3 AA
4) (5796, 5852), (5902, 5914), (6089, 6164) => 3.4 AA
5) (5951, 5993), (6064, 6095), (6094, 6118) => -1.8 AA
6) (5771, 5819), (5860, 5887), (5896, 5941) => 1.7 AA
